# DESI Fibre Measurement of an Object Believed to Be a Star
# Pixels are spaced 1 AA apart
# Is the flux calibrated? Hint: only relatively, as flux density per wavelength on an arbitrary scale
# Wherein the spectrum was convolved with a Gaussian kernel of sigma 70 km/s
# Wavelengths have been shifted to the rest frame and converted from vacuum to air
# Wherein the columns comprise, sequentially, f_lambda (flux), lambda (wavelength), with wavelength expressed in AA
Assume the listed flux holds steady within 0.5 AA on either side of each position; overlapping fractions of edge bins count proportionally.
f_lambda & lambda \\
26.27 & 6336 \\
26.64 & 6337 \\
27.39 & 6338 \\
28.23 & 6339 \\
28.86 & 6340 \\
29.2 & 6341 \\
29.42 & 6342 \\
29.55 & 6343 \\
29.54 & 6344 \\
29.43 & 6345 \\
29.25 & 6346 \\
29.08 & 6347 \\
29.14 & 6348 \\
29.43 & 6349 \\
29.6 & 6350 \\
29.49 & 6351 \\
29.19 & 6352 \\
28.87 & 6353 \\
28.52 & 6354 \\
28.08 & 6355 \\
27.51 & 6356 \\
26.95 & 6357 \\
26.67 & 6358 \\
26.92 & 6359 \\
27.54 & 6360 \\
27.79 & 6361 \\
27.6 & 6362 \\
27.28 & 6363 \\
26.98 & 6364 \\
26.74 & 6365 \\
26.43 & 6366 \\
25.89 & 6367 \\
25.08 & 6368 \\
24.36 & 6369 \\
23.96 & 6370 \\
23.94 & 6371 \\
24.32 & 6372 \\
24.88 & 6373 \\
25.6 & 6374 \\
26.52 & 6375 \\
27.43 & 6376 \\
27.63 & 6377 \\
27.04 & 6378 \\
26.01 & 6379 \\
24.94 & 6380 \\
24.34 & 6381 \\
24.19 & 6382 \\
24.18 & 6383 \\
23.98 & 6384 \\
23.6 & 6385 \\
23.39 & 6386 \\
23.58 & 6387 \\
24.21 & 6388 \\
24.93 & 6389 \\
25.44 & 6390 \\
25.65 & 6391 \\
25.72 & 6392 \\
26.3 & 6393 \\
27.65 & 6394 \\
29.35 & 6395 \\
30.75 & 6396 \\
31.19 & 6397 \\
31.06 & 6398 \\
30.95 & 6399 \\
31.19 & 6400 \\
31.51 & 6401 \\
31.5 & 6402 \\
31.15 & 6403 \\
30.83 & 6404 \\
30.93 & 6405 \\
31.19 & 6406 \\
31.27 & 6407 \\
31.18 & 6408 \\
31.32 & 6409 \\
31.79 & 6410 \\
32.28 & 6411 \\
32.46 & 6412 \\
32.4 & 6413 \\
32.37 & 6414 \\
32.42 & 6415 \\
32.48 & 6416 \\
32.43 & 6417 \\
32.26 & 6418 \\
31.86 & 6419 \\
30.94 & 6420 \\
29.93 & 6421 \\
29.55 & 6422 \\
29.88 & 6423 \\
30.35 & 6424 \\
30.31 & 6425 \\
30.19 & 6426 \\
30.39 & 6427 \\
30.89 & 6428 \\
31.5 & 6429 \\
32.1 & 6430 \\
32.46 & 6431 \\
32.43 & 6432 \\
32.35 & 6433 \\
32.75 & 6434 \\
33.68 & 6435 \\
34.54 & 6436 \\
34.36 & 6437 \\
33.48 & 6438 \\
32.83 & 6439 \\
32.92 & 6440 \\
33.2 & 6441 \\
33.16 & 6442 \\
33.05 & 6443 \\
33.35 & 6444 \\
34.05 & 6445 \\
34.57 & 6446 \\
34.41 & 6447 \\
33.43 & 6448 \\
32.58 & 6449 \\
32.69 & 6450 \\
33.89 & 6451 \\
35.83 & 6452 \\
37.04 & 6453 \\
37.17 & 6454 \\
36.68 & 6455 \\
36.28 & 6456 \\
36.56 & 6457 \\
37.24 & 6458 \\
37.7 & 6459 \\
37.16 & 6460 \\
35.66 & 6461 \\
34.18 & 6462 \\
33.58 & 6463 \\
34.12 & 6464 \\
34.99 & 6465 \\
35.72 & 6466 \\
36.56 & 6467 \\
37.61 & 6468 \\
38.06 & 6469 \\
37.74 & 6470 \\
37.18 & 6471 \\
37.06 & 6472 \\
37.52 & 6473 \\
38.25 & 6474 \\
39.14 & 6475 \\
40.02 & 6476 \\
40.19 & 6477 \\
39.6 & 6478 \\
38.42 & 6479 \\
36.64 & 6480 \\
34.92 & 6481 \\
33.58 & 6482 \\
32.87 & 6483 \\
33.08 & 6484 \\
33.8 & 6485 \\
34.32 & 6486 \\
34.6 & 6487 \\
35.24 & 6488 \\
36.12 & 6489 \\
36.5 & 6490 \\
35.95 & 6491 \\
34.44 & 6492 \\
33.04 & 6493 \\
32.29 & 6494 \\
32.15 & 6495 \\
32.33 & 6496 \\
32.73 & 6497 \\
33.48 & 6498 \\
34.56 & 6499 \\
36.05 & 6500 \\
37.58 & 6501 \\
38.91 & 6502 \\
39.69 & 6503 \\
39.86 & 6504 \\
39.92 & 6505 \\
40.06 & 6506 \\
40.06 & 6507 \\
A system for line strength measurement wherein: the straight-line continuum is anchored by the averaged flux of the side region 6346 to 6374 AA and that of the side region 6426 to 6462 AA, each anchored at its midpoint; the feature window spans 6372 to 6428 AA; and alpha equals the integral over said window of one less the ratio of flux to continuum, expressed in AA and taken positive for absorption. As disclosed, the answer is 3.0 AA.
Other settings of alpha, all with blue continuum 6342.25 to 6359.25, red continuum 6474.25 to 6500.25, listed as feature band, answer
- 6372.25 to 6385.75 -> 2.1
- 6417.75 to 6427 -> 0.5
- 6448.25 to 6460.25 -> -0.8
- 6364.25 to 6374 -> 1.5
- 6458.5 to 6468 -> -0.4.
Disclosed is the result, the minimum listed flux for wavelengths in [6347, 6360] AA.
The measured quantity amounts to 26.67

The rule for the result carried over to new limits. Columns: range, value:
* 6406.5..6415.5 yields 31.18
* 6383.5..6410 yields 23.39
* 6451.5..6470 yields 33.58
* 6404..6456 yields 29.55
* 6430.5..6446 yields 32.35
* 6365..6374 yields 23.94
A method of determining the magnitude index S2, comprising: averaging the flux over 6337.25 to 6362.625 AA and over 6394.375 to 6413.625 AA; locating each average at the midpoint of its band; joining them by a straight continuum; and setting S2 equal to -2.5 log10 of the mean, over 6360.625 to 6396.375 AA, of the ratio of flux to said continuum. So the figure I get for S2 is 0.16 mag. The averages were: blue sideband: 28.5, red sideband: 31.3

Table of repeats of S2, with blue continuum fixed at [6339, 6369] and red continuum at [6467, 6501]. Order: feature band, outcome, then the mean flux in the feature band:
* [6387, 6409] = 0.056 mag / 29.2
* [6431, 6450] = -0.005 mag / 33.4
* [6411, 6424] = 0.009 mag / 31.6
